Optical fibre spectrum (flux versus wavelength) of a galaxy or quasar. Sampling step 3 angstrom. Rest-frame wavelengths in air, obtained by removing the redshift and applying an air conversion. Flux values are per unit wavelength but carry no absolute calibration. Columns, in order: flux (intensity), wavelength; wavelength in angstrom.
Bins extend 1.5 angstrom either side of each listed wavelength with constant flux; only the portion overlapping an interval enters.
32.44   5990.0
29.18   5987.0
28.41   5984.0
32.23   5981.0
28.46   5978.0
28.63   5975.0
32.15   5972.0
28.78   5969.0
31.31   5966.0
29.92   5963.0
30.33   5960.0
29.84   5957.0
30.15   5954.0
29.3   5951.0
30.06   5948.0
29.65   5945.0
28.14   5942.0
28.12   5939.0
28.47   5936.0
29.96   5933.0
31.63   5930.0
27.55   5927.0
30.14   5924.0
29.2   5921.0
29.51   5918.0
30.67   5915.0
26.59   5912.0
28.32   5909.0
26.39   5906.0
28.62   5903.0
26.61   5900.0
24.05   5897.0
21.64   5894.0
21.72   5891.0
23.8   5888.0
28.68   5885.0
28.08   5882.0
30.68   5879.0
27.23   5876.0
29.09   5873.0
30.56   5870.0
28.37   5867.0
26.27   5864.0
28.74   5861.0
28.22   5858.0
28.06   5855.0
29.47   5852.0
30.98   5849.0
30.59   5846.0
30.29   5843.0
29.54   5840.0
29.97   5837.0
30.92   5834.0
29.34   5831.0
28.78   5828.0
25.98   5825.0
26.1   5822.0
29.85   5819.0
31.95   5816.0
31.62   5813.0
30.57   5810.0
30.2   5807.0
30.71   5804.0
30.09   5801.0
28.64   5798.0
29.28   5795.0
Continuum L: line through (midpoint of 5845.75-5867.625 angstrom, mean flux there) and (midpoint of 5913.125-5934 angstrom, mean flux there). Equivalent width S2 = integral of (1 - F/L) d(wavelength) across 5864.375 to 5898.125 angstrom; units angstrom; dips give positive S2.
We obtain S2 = 2.8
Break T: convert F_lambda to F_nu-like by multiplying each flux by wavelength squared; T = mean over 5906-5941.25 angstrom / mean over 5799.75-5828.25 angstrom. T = 1.02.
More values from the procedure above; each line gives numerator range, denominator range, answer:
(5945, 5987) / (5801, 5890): 1.07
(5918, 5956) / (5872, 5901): 1.15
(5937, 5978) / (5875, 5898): 1.18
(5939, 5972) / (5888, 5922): 1.14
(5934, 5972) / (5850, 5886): 1.06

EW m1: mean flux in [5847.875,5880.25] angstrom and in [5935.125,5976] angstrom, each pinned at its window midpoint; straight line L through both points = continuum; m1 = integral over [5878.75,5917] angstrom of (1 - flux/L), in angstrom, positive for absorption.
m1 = 3.5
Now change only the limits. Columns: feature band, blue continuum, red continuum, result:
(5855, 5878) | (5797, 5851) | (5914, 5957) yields 0.99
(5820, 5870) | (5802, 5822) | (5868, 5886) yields 1.37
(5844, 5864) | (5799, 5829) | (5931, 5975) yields 0.33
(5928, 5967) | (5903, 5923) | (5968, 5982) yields -0.49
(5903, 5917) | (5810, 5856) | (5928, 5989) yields 0.74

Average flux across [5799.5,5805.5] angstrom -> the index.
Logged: 30.4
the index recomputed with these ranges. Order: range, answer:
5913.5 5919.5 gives 30.1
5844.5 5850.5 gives 30.8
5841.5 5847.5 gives 30.4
